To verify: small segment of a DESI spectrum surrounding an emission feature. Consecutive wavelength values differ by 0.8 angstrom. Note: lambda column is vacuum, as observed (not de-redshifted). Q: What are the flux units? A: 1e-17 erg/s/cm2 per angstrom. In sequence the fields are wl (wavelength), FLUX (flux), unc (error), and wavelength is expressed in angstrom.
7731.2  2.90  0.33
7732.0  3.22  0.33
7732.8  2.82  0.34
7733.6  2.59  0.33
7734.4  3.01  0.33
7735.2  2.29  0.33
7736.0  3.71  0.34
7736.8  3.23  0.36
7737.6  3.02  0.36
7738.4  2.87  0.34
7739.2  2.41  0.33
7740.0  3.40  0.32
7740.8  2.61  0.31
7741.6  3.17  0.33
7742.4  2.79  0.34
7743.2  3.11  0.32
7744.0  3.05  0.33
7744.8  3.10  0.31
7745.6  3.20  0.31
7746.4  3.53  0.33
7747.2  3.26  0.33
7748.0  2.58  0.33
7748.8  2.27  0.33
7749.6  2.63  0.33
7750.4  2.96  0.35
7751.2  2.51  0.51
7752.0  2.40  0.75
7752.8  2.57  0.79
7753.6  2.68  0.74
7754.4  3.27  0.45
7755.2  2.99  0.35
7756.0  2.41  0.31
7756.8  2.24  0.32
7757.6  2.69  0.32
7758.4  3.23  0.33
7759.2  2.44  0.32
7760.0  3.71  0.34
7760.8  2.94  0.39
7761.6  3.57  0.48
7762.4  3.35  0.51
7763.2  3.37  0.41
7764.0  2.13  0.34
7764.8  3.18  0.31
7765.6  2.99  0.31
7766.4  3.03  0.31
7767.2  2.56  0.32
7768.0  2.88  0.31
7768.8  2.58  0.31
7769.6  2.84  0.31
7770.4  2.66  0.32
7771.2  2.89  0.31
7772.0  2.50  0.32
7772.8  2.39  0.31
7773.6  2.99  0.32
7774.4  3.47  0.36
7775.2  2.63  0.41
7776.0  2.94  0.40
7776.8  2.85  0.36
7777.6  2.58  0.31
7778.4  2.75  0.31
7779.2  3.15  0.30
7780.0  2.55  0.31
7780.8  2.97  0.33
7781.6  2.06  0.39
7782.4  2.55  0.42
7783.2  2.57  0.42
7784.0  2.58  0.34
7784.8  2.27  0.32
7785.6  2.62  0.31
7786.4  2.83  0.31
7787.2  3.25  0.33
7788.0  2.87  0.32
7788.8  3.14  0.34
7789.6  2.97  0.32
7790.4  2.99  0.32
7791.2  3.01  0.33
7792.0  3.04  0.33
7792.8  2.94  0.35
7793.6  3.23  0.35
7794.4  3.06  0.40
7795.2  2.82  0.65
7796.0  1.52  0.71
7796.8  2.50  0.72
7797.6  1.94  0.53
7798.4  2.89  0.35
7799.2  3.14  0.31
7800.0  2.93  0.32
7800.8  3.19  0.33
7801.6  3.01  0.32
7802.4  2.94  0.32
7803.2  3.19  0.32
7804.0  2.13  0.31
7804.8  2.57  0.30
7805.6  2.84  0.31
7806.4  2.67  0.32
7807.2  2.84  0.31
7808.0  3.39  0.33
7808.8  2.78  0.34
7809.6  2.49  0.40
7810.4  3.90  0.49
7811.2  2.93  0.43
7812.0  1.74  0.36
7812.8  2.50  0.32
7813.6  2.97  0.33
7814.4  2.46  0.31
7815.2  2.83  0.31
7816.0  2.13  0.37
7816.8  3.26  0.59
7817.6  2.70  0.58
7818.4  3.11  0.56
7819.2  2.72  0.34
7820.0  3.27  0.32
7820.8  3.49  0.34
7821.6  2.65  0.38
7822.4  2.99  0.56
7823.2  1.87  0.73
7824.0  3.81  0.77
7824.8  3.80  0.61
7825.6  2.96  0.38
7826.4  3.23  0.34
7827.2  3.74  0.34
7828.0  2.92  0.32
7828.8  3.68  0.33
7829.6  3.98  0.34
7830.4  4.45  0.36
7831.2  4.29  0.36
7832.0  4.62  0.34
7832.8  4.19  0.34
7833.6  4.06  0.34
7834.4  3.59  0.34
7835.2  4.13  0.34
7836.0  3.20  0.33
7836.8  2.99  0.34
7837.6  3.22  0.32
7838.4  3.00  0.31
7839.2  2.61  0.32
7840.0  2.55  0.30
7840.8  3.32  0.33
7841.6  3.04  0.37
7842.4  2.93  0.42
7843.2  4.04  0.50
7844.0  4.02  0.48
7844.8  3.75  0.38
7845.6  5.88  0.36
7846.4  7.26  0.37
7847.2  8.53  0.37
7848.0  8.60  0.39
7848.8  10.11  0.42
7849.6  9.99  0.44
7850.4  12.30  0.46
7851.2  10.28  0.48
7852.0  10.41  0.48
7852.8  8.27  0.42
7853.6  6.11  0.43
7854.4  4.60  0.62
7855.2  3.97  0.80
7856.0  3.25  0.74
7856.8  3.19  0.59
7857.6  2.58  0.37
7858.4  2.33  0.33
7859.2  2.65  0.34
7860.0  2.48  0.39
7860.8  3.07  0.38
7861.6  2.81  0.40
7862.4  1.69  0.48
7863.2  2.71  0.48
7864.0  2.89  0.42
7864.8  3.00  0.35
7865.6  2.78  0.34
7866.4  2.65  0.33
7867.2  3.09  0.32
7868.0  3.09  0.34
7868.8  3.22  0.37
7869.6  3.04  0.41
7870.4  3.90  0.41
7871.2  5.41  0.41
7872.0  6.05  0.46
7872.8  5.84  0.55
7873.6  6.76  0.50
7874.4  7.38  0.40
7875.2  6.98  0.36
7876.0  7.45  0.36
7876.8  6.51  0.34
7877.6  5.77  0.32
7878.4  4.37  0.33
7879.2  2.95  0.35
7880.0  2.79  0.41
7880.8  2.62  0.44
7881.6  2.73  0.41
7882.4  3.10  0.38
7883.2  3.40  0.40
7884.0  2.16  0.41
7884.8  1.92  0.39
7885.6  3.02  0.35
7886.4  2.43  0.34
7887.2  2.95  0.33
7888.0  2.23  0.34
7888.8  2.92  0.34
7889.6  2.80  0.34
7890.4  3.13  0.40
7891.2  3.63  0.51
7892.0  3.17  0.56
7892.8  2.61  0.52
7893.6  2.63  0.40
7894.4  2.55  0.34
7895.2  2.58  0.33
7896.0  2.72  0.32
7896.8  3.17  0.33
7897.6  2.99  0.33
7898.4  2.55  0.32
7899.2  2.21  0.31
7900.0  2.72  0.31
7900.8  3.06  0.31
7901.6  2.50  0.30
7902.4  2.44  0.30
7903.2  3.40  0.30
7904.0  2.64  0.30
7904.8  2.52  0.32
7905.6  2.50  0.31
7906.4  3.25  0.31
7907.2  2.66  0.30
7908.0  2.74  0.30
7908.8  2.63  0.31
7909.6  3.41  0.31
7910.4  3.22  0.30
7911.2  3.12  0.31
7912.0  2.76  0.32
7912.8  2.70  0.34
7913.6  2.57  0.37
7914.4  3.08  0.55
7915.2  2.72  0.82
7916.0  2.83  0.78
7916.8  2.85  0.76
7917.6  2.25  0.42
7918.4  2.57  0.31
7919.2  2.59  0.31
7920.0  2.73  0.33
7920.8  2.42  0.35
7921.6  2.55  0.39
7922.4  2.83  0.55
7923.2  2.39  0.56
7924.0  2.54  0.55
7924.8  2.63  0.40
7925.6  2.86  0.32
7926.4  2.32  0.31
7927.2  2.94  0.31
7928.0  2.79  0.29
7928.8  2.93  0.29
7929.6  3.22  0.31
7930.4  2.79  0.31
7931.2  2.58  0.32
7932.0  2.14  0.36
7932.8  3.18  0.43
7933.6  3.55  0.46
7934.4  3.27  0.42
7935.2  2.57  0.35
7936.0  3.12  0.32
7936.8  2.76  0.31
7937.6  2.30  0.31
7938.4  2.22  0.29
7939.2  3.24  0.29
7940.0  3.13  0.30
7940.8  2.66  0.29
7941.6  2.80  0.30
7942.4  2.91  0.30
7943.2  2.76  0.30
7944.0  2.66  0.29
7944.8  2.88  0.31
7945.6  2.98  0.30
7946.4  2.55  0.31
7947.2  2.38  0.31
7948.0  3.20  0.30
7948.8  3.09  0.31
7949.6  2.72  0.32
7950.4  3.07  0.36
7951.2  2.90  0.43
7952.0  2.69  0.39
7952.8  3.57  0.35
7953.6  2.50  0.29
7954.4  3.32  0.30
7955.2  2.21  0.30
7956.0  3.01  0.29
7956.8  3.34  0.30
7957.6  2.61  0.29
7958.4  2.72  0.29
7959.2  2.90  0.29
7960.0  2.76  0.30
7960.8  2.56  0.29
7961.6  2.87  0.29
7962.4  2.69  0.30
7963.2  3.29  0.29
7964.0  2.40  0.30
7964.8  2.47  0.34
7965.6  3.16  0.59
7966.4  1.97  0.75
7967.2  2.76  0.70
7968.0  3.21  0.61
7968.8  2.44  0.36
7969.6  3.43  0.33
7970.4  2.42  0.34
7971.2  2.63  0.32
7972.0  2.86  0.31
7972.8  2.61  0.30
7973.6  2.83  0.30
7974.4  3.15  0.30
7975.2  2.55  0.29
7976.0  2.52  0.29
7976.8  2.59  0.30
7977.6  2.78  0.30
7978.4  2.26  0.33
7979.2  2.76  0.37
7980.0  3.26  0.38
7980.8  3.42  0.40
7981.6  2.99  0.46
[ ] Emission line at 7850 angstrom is H-alpha 6563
